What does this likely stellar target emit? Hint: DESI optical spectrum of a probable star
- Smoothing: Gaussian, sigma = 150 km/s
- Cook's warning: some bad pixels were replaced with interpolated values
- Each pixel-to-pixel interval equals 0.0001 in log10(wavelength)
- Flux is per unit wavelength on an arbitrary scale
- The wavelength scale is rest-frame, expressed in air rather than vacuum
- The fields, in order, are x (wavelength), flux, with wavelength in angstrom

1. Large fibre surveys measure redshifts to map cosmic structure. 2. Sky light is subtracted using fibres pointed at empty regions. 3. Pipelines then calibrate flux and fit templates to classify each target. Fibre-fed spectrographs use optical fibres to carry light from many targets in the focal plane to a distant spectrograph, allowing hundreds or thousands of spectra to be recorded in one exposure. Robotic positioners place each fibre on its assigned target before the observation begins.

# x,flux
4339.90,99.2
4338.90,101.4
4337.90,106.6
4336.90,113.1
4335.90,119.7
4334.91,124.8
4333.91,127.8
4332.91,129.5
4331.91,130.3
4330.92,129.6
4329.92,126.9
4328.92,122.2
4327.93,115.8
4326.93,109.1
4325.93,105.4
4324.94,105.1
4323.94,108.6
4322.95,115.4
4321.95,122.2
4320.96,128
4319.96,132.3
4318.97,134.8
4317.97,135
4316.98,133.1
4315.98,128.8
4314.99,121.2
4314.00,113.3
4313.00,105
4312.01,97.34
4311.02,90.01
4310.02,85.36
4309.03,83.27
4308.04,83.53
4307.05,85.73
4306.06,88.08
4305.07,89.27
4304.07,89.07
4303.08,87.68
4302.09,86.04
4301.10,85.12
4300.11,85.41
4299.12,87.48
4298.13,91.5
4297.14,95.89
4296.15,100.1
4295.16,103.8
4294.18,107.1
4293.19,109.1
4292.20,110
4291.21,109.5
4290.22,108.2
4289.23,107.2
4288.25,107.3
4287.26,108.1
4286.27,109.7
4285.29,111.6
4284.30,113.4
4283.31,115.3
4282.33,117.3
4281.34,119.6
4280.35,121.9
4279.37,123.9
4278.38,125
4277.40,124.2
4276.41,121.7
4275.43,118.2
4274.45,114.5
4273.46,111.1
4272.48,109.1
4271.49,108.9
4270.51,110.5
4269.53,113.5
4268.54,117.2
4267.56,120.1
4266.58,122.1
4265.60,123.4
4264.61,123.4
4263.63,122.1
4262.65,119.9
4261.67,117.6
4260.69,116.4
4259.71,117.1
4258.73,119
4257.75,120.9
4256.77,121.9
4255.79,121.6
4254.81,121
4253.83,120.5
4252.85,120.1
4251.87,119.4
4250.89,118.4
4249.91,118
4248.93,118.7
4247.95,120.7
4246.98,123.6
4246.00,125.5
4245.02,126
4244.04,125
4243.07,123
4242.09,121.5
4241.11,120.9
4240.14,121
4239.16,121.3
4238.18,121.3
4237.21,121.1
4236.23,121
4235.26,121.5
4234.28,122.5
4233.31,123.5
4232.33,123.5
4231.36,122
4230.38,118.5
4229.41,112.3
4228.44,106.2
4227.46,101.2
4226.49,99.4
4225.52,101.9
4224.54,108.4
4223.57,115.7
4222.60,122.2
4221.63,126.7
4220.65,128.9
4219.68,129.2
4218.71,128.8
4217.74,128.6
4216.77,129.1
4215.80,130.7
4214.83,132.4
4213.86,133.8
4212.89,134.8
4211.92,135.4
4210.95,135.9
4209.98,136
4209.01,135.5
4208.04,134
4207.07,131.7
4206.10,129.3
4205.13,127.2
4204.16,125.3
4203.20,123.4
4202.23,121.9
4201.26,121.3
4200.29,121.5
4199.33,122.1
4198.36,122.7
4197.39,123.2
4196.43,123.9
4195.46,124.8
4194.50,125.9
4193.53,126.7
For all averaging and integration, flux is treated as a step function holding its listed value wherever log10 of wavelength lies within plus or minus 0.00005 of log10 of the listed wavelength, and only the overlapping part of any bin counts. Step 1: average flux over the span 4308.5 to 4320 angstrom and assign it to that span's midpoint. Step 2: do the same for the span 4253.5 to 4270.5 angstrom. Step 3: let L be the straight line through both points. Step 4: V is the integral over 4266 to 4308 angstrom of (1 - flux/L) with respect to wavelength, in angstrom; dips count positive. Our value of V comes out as 3.5 angstrom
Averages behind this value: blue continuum 120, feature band 107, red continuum 112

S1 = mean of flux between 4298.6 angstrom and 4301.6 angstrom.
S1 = 86.1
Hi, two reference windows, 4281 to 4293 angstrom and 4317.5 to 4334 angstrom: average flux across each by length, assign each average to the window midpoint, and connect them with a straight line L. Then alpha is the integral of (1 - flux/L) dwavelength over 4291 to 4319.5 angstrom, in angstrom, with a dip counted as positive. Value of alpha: 3.8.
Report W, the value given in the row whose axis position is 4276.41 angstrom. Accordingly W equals 121.7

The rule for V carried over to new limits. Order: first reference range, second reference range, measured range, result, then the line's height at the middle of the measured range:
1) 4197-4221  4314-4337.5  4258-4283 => 1.4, 125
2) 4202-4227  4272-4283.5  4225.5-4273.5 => 1.4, 122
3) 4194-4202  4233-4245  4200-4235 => -0.3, 123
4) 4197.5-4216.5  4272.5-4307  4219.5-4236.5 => 0.9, 123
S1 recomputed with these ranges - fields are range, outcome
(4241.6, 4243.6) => 122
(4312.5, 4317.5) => 120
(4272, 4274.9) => 111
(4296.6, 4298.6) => 93.8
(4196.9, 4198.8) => 123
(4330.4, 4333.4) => 130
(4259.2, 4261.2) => 117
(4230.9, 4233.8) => 123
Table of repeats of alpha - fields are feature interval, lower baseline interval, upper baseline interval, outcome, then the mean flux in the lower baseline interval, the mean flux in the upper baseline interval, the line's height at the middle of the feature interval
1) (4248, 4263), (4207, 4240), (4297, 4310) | -1.5 angstrom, 123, 87.2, 109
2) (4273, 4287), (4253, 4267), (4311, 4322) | 0.4 angstrom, 120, 121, 121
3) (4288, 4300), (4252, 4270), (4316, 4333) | 1.9 angstrom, 120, 123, 121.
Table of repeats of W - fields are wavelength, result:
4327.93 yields 115.8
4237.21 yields 121.1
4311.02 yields 90.01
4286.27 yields 109.7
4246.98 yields 123.6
